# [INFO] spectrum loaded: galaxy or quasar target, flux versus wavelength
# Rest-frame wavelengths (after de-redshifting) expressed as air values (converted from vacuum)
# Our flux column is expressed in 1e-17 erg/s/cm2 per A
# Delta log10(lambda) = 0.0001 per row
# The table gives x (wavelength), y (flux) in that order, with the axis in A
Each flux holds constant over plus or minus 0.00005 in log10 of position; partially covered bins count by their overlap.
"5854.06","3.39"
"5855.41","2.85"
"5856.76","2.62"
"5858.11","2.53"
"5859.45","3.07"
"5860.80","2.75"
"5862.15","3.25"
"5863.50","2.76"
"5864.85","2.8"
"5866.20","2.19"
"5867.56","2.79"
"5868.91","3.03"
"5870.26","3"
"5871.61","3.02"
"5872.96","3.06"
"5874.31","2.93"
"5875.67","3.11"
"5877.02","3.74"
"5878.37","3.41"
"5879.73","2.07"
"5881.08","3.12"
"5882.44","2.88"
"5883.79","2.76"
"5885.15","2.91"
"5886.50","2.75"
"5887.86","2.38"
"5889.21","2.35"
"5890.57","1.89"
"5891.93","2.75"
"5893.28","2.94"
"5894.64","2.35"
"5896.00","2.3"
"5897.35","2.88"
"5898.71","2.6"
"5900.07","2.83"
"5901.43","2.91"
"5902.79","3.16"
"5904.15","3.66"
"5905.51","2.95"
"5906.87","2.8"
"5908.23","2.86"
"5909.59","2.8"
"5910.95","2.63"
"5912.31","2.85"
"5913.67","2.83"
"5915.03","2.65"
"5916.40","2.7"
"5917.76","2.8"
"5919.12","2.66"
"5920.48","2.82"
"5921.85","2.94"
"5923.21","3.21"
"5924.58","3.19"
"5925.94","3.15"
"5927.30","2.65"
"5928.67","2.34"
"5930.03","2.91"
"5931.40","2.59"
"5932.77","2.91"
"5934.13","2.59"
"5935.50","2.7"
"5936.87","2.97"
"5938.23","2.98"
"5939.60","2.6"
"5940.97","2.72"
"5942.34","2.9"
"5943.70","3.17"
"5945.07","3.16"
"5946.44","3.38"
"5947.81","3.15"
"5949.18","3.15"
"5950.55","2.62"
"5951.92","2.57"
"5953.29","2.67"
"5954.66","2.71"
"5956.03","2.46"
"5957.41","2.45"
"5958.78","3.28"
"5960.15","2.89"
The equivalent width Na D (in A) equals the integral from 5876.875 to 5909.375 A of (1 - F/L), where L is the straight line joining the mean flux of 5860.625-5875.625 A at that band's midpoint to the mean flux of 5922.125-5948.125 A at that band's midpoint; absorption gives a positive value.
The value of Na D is 1.19 A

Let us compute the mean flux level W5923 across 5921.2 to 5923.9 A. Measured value 3.07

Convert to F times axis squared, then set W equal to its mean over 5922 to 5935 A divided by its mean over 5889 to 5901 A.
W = 1.1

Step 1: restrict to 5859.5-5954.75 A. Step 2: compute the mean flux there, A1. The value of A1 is 2.84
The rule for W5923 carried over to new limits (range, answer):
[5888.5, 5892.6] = 2.33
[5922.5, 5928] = 3.05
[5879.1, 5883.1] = 2.7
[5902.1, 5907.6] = 3.14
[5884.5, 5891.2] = 2.46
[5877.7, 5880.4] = 2.73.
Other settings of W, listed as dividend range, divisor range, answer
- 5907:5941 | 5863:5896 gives 1.02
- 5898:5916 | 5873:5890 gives 1.01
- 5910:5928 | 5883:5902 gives 1.10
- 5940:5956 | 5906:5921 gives 1.06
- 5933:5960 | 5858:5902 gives 1.05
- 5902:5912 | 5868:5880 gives 0.98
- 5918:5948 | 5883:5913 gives 1.07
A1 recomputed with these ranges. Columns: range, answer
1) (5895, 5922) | 2.82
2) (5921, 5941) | 2.83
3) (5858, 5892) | 2.83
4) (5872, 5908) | 2.83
